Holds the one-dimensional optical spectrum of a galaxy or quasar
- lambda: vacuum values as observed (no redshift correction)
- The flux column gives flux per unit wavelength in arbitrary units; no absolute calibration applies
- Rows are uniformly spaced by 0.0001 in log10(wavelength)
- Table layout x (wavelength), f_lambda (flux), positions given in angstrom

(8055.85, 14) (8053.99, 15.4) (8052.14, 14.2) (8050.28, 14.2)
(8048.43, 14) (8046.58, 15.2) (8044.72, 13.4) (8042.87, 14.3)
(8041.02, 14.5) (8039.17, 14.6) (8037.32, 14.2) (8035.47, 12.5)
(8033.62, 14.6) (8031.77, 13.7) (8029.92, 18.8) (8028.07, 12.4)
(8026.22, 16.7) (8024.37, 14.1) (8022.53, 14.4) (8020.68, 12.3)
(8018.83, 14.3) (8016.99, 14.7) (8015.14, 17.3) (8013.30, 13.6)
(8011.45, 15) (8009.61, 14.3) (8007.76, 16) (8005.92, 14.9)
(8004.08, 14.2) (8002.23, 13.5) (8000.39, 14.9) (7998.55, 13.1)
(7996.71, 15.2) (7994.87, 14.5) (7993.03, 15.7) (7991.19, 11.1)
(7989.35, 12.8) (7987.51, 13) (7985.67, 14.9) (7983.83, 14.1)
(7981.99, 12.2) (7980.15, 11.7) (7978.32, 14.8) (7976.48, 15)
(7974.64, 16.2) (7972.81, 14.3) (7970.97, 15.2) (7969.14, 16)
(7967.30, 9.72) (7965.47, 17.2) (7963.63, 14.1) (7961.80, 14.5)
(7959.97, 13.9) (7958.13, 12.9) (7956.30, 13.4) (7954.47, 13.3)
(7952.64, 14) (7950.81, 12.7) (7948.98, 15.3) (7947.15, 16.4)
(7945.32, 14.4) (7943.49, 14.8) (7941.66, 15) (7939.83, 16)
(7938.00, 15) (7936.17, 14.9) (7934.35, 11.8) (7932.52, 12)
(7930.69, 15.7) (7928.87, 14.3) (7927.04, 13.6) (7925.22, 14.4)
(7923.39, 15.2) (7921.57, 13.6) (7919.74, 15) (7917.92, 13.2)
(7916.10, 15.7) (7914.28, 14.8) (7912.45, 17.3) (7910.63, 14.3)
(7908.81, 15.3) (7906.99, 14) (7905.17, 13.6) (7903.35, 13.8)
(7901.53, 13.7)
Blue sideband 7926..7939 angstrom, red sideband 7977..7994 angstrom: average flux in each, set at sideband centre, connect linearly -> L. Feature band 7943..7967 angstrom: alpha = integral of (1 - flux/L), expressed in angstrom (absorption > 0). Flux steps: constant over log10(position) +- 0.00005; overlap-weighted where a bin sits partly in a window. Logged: -1.0 angstrom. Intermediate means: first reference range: 13.9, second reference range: 13.4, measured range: 14.3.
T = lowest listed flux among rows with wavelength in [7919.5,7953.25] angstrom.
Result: 11.8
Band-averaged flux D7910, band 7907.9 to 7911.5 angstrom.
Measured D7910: 14.8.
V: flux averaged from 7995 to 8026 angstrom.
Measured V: 14.5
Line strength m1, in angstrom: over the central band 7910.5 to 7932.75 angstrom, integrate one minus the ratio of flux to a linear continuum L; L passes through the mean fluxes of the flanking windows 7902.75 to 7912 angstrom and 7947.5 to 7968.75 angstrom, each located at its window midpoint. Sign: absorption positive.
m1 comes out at -0.63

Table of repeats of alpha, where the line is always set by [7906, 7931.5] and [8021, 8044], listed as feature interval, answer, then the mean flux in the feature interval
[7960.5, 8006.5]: 1.6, 14.1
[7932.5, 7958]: 0.7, 14.3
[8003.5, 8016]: -0.4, 15.1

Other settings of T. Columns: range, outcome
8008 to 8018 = 13.6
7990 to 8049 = 11.1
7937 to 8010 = 9.72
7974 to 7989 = 11.7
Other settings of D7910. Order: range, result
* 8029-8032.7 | 16.2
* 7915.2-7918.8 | 14.5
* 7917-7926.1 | 14.3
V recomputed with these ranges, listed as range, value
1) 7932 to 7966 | 14.3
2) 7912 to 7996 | 14.2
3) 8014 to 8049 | 14.5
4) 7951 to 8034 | 14.3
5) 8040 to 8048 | 14.3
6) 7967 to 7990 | 14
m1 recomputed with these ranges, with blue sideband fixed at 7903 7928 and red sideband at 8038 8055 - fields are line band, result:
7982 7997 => 0.75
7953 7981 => 0.69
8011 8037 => -0.25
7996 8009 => -0.05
